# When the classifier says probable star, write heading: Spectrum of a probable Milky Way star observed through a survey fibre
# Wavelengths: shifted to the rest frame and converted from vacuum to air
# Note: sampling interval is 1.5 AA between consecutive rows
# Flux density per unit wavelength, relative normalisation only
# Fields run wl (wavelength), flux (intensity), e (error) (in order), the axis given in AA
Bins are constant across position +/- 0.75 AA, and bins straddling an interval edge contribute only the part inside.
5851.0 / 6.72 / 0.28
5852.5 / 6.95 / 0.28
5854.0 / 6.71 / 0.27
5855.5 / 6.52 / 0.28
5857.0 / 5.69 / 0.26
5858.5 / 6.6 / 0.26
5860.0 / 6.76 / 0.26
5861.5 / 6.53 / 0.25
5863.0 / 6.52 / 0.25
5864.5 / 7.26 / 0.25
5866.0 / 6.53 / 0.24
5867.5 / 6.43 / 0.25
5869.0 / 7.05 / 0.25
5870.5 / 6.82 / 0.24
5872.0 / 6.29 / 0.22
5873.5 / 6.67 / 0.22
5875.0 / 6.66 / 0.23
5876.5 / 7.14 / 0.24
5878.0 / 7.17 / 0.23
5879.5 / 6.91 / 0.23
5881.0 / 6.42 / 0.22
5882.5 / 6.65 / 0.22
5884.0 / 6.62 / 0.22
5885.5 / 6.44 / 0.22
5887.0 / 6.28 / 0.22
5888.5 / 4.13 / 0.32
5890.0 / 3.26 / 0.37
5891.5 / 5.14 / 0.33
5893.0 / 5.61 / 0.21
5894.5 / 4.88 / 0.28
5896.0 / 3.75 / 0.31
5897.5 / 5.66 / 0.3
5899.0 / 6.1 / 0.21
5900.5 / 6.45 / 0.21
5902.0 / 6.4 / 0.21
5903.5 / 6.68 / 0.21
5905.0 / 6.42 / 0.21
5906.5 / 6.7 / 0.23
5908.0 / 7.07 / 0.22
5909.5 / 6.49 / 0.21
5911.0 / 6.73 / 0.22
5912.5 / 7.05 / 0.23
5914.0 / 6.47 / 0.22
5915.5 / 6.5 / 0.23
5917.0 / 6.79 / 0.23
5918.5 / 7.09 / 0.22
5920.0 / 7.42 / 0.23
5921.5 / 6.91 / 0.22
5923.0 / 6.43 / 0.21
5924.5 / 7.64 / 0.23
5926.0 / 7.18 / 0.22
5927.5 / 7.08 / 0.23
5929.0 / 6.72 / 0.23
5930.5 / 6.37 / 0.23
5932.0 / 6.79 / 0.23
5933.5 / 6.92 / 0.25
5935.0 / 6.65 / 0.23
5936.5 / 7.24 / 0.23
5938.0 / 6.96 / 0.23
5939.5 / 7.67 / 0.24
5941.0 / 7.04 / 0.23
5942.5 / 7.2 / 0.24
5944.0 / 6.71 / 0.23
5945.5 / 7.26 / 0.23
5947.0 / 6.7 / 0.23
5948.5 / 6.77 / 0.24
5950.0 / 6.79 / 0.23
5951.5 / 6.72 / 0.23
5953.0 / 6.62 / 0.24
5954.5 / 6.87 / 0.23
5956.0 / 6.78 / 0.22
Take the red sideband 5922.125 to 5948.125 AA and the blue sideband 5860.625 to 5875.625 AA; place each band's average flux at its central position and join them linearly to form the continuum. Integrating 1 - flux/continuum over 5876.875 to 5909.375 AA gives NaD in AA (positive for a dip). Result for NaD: 3.9 AA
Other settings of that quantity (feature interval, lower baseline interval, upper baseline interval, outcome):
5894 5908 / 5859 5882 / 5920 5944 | 1.82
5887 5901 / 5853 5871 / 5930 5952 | 3.54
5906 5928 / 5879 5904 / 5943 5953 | -2.46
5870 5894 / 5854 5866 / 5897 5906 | 1.18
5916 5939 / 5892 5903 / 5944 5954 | -2.44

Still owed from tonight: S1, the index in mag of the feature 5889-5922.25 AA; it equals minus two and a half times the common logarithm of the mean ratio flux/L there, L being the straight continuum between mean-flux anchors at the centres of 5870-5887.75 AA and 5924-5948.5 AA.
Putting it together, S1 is 0.114 mag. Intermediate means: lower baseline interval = 6.67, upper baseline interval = 6.99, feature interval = 6.15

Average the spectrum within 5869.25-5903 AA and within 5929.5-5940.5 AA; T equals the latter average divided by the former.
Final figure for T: 1.16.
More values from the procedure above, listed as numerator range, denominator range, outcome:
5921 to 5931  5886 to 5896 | 1.43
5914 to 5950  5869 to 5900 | 1.16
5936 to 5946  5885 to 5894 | 1.40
